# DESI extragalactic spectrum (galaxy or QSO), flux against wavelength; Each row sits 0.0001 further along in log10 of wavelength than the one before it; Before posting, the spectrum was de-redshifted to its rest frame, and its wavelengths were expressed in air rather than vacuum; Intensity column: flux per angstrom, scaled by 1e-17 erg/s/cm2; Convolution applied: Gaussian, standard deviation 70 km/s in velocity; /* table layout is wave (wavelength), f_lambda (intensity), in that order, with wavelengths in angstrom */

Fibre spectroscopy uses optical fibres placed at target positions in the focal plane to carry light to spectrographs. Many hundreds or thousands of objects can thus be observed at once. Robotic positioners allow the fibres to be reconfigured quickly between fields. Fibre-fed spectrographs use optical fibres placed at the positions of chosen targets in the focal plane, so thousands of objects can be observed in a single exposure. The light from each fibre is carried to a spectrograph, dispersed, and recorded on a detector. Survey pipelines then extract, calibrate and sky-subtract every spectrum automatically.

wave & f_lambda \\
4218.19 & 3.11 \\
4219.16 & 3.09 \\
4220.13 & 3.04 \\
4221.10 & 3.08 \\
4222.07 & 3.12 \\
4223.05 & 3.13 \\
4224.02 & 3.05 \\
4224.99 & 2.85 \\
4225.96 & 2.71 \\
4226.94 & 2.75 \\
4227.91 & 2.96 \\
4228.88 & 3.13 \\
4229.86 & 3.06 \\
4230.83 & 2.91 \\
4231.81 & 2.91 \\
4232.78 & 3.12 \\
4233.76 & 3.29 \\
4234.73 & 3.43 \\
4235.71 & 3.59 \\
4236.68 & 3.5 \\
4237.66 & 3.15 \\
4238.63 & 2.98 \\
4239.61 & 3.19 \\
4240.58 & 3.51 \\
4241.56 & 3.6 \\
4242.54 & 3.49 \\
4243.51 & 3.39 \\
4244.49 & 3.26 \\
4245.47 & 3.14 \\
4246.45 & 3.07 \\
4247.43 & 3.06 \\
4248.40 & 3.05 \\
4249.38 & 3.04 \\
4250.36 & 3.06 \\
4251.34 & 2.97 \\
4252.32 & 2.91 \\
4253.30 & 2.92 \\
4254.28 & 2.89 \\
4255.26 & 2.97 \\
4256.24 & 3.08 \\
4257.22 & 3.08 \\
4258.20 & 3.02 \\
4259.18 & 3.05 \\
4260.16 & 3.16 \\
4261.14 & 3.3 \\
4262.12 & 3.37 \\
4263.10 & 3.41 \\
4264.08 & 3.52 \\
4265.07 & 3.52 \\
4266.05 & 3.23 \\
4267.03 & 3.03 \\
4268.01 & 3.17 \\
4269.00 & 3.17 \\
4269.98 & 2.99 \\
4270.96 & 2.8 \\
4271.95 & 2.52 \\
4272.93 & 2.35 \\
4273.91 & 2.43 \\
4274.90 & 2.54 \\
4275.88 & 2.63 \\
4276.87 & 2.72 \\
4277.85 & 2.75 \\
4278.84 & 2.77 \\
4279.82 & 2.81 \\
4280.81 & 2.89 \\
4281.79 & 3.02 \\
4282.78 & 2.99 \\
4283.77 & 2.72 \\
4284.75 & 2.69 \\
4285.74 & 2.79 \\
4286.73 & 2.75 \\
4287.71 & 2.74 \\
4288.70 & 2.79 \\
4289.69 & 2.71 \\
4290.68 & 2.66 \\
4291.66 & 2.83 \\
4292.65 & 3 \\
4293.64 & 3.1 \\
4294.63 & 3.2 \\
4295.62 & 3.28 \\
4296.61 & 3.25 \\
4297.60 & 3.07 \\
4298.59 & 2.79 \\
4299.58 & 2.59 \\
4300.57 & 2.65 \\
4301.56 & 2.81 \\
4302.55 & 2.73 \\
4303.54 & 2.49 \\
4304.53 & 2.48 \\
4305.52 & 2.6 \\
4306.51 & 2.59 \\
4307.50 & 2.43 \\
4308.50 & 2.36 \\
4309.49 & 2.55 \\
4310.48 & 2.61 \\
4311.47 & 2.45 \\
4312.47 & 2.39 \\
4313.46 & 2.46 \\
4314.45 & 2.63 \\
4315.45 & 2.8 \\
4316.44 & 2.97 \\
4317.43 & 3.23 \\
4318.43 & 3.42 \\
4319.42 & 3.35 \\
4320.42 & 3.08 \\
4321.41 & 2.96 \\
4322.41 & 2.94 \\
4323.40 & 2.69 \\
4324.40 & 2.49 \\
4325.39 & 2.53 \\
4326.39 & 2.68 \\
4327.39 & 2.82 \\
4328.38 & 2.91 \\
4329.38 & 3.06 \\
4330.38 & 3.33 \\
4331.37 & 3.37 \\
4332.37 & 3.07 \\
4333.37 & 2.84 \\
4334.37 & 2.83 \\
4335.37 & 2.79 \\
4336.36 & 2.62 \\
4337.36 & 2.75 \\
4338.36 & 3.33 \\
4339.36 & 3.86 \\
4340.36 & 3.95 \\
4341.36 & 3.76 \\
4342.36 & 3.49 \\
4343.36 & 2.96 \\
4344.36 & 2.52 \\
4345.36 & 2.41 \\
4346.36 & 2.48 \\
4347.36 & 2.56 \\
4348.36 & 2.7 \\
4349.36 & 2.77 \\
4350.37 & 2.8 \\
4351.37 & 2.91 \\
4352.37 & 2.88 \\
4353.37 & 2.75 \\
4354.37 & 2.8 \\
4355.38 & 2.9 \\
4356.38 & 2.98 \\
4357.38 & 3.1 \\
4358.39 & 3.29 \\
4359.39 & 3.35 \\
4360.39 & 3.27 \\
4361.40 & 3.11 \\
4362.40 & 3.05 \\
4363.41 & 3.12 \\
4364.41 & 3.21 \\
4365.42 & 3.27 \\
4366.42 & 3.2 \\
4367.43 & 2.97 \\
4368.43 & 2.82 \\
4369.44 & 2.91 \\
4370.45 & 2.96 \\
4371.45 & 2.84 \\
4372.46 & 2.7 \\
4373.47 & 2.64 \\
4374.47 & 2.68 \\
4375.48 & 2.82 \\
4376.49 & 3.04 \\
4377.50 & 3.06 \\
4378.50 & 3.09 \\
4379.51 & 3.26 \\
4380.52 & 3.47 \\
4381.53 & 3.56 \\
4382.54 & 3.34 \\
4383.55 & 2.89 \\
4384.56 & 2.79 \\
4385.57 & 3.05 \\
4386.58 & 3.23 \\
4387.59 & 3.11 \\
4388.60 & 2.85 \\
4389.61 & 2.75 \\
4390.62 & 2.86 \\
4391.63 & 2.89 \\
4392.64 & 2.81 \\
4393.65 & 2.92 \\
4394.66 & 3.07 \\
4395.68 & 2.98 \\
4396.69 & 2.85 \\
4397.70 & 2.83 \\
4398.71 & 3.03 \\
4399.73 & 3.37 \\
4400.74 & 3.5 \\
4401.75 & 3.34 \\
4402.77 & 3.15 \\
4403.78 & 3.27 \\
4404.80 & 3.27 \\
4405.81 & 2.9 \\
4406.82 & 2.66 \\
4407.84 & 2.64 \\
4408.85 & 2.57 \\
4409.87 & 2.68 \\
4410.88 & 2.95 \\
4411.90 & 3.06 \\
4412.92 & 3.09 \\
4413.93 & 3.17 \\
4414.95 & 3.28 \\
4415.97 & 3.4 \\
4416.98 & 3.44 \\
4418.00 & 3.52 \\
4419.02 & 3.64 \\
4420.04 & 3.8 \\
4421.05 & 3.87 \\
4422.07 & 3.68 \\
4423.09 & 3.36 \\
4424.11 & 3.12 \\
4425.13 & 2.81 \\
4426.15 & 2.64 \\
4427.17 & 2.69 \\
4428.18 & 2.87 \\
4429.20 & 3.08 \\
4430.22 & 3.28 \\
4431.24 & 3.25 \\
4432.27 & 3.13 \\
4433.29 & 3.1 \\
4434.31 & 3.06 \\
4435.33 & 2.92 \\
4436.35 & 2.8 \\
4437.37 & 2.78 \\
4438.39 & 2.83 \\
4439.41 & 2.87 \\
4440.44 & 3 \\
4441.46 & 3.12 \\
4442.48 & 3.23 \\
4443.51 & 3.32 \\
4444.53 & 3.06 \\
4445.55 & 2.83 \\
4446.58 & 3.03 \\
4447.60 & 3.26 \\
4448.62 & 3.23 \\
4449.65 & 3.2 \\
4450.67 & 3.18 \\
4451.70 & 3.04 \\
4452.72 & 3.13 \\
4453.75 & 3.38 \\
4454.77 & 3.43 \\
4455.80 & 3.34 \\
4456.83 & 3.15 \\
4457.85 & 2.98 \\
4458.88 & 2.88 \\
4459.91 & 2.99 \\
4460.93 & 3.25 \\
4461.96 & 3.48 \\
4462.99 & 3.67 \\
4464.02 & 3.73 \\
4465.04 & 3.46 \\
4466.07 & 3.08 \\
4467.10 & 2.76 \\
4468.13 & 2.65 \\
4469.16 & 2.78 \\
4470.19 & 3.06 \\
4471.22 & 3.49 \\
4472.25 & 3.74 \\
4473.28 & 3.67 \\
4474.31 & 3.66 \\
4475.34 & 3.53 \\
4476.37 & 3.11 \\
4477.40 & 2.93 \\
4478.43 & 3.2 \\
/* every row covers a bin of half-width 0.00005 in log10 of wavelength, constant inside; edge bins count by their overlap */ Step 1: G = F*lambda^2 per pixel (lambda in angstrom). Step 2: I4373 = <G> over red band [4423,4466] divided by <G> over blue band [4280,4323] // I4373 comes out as 1.2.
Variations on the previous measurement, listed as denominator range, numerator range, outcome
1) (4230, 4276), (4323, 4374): 1.00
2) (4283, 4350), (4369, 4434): 1.12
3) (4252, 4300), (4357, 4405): 1.09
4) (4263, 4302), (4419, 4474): 1.18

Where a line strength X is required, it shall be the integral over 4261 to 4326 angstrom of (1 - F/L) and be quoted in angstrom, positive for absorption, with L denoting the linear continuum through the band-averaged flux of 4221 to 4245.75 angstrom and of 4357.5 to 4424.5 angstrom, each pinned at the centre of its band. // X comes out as 6.3 angstrom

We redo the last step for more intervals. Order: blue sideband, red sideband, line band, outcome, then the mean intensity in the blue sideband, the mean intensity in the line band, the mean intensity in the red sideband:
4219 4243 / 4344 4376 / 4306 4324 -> 1.3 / 3.15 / 2.77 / 2.9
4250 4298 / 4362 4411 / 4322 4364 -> 0.2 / 2.95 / 2.97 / 3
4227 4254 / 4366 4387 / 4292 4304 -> 0.7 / 3.16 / 2.91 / 3.01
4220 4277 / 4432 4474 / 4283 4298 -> 0.9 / 3.08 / 2.91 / 3.15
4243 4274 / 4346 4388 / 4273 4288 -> 1.6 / 3.07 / 2.74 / 3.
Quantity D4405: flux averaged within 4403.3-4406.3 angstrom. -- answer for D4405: 3.15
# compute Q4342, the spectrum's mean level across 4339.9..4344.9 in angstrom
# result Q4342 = 3.32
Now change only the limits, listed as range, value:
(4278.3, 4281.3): 2.82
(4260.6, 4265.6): 3.42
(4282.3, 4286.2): 2.8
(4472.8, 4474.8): 3.67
